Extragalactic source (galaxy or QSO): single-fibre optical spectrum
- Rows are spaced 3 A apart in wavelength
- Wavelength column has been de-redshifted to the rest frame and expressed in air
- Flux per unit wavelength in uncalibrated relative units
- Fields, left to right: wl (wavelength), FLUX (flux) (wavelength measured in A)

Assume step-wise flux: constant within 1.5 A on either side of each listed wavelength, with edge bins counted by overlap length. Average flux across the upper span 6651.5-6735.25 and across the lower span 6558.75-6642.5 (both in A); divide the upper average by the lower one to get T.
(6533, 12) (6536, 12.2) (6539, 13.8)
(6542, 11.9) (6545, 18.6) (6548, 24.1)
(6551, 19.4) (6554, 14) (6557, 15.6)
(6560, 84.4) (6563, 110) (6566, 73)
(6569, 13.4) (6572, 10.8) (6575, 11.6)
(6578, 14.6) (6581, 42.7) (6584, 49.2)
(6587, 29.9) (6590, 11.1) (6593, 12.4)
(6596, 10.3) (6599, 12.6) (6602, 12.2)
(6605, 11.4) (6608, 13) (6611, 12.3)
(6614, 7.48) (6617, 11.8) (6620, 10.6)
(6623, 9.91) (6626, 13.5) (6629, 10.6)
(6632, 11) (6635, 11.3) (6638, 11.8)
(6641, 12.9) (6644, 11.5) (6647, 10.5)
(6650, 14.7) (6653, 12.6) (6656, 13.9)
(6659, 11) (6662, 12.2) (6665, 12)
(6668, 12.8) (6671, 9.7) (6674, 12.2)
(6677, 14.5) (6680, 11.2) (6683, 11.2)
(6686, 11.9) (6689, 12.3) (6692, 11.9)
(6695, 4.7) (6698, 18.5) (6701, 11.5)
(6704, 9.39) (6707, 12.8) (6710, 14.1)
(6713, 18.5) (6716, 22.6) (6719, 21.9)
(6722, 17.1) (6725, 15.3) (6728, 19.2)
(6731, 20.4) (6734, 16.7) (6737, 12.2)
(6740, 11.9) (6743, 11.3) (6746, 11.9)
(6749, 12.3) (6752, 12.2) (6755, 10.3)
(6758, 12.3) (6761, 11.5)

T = 0.6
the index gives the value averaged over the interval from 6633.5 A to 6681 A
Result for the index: 12.2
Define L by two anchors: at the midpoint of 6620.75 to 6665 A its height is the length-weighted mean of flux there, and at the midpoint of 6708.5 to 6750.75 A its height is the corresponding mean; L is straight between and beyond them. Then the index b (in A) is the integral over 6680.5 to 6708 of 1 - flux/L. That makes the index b 5.4 A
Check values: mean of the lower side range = 11.9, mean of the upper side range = 16.1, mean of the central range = 11.5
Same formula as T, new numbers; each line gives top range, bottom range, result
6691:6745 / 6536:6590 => 0.47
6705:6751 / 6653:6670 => 1.28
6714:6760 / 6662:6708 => 1.29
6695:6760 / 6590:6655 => 1.26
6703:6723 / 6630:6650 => 1.43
